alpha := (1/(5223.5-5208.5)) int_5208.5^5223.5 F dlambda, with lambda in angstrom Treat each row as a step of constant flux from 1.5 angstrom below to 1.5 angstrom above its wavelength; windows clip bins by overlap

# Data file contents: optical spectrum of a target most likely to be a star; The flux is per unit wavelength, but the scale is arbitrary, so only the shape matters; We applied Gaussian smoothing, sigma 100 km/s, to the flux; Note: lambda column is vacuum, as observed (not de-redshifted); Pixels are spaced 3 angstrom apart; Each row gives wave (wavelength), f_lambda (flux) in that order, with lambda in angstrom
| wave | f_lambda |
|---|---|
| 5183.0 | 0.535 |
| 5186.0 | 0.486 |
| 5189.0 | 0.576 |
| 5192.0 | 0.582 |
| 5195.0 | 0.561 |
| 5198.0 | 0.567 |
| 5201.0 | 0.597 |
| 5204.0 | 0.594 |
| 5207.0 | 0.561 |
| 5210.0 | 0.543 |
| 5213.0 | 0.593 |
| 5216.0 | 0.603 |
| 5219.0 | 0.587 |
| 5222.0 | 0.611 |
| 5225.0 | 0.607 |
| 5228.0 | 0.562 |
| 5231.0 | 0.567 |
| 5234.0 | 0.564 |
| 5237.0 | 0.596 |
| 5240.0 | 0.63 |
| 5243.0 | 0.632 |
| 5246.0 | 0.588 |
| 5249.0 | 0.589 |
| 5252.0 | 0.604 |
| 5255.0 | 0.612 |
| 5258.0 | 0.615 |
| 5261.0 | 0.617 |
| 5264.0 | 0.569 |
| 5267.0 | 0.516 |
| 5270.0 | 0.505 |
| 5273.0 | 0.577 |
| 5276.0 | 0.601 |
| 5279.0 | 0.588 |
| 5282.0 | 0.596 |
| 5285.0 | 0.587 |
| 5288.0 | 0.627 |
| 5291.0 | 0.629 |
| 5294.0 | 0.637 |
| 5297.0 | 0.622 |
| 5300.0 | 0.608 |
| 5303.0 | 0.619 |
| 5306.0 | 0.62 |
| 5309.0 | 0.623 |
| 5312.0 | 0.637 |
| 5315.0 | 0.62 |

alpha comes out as 0.587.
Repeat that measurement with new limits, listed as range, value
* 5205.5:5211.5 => 0.552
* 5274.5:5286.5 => 0.593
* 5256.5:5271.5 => 0.564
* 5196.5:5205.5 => 0.586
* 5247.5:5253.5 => 0.596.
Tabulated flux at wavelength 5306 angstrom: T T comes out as 0.62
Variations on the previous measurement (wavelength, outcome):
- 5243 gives 0.632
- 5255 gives 0.612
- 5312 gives 0.637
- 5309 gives 0.623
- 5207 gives 0.561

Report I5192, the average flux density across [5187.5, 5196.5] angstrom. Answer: 0.573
